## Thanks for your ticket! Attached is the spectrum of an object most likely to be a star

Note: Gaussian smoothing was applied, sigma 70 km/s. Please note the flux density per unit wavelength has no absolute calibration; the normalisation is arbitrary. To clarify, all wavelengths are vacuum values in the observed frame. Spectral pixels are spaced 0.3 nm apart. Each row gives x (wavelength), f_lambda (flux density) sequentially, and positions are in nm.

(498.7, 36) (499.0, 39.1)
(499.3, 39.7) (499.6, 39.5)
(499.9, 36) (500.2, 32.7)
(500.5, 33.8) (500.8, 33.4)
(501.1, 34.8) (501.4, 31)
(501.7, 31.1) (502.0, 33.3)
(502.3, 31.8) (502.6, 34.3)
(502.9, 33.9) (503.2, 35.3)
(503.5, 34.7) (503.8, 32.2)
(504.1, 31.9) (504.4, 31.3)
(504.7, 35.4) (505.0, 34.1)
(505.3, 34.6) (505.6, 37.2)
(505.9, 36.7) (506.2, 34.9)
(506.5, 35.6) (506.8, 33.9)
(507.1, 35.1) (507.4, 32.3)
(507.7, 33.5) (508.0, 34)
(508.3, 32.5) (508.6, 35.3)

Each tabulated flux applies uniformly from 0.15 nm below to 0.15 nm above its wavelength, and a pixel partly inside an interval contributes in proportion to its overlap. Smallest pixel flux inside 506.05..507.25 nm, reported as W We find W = 33.9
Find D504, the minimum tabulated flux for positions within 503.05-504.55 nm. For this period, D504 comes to 31.3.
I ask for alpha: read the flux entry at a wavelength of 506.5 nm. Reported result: 35.6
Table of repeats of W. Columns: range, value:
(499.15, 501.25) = 32.7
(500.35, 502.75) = 31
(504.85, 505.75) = 34.1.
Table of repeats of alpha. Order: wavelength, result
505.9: 36.7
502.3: 31.8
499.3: 39.7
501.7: 31.1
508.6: 35.3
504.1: 31.9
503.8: 32.2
